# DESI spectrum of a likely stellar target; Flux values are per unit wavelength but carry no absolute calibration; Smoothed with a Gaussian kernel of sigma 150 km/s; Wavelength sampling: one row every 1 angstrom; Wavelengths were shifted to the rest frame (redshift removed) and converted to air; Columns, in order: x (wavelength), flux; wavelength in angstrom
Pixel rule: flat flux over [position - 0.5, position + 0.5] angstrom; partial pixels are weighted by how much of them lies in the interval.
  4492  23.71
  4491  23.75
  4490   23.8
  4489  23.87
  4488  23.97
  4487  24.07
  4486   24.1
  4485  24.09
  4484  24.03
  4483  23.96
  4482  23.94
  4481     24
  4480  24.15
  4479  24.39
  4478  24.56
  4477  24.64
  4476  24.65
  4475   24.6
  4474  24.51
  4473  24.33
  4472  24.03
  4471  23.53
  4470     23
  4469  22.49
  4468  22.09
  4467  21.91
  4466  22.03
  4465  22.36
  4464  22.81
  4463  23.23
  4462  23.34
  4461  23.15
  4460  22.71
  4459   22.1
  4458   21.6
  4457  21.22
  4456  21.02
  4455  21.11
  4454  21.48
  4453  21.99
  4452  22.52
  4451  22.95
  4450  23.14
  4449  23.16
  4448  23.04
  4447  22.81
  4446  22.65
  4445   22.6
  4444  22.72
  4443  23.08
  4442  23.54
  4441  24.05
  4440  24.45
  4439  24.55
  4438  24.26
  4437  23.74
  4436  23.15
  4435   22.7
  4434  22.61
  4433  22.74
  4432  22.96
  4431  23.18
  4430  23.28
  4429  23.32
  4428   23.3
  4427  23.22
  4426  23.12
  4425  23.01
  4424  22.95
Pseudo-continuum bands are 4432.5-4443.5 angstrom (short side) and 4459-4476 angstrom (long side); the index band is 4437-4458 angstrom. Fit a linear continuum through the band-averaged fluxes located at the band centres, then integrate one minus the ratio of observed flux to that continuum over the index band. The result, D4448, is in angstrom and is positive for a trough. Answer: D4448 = 0.5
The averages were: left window 23.5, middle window 22.8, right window 23.1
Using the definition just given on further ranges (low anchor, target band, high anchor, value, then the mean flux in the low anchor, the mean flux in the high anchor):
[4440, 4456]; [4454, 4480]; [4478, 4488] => 0.52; 22.7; 24.1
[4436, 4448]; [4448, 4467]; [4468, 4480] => 1.11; 23.5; 24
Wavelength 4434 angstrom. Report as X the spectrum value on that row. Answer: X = 22.61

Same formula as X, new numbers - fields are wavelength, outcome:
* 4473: 24.33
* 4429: 23.32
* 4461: 23.15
